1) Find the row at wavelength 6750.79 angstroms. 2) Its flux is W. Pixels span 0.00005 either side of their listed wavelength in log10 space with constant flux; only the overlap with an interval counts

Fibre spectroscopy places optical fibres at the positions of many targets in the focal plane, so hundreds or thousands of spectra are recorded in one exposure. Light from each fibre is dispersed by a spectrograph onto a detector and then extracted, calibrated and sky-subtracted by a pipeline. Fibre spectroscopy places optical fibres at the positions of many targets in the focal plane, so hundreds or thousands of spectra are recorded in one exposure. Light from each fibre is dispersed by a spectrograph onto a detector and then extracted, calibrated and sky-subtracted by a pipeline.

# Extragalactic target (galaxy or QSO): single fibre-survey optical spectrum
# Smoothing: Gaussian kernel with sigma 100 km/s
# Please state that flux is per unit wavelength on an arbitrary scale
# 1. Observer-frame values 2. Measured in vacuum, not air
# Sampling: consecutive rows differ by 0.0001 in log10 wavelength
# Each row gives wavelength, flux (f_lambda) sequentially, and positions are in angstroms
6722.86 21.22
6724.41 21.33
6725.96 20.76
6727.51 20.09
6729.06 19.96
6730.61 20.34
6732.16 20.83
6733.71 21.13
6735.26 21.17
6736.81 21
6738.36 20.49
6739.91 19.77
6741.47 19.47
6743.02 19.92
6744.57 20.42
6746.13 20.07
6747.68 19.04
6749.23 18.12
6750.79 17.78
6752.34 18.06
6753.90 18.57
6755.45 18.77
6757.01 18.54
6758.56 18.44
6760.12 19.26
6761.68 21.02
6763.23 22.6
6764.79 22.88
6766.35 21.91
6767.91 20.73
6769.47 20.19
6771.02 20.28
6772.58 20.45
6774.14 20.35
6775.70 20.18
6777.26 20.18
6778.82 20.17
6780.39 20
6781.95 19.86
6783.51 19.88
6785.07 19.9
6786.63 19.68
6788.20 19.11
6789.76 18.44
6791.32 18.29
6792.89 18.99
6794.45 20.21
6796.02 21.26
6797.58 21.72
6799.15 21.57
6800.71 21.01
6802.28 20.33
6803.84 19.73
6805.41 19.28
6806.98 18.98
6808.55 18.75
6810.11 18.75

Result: 17.78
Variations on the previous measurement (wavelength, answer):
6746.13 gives 20.07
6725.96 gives 20.76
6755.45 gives 18.77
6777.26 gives 20.18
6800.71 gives 21.01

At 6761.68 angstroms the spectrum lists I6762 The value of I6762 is 21.02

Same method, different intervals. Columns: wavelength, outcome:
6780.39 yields 20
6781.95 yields 19.86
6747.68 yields 19.04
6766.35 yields 21.91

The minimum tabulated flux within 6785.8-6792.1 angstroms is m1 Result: 18.29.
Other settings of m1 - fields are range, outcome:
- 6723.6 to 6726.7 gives 20.76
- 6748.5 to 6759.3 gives 17.78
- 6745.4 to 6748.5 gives 19.04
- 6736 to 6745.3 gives 19.47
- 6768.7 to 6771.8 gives 20.19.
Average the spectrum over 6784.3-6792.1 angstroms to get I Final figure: 19.1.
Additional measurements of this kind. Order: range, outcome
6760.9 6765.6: 22.2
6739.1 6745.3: 19.9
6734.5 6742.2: 20.4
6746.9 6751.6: 18.3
